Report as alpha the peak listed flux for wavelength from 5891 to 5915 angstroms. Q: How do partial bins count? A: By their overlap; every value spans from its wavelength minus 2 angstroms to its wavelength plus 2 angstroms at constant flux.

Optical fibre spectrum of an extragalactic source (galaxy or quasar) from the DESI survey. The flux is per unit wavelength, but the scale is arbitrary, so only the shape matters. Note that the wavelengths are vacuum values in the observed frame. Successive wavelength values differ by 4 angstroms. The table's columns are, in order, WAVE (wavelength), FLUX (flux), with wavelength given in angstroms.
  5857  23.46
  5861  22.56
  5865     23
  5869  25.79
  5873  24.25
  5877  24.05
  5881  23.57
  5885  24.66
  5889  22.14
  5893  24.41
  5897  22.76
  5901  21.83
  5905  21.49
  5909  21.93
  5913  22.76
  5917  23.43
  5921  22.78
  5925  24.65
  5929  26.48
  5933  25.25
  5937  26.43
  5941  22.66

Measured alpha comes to 24.41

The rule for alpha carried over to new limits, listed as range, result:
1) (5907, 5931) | 26.48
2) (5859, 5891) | 25.79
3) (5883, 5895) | 24.66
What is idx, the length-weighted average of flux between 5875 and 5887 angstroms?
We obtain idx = 24.1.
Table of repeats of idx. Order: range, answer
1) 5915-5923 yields 23.1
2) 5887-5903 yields 22.8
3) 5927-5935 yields 25.9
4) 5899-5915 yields 22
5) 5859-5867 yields 22.8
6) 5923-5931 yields 25.6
